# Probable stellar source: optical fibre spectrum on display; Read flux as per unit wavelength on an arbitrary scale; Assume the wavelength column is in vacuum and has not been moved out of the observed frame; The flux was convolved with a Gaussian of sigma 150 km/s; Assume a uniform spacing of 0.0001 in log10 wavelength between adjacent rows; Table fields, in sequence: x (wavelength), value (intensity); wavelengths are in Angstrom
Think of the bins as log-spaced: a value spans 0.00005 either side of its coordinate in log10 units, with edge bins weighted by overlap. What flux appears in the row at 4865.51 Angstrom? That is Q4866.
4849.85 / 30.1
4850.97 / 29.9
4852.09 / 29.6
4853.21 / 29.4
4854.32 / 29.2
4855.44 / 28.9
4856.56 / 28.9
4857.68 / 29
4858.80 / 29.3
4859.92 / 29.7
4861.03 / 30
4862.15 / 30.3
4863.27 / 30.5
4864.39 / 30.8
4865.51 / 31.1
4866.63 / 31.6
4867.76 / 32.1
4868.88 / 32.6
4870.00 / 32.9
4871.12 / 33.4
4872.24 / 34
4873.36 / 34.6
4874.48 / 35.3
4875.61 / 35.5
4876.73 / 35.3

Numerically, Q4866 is 31.1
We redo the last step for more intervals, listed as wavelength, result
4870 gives 32.9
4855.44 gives 28.9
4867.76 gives 32.1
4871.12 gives 33.4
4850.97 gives 29.9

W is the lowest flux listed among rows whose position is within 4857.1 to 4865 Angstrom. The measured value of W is 29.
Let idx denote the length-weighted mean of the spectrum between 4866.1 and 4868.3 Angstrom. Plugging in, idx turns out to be 31.7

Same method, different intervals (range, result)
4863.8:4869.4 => 31.6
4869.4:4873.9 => 33.8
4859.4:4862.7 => 30.1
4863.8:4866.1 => 31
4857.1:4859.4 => 29.1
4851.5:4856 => 29.3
